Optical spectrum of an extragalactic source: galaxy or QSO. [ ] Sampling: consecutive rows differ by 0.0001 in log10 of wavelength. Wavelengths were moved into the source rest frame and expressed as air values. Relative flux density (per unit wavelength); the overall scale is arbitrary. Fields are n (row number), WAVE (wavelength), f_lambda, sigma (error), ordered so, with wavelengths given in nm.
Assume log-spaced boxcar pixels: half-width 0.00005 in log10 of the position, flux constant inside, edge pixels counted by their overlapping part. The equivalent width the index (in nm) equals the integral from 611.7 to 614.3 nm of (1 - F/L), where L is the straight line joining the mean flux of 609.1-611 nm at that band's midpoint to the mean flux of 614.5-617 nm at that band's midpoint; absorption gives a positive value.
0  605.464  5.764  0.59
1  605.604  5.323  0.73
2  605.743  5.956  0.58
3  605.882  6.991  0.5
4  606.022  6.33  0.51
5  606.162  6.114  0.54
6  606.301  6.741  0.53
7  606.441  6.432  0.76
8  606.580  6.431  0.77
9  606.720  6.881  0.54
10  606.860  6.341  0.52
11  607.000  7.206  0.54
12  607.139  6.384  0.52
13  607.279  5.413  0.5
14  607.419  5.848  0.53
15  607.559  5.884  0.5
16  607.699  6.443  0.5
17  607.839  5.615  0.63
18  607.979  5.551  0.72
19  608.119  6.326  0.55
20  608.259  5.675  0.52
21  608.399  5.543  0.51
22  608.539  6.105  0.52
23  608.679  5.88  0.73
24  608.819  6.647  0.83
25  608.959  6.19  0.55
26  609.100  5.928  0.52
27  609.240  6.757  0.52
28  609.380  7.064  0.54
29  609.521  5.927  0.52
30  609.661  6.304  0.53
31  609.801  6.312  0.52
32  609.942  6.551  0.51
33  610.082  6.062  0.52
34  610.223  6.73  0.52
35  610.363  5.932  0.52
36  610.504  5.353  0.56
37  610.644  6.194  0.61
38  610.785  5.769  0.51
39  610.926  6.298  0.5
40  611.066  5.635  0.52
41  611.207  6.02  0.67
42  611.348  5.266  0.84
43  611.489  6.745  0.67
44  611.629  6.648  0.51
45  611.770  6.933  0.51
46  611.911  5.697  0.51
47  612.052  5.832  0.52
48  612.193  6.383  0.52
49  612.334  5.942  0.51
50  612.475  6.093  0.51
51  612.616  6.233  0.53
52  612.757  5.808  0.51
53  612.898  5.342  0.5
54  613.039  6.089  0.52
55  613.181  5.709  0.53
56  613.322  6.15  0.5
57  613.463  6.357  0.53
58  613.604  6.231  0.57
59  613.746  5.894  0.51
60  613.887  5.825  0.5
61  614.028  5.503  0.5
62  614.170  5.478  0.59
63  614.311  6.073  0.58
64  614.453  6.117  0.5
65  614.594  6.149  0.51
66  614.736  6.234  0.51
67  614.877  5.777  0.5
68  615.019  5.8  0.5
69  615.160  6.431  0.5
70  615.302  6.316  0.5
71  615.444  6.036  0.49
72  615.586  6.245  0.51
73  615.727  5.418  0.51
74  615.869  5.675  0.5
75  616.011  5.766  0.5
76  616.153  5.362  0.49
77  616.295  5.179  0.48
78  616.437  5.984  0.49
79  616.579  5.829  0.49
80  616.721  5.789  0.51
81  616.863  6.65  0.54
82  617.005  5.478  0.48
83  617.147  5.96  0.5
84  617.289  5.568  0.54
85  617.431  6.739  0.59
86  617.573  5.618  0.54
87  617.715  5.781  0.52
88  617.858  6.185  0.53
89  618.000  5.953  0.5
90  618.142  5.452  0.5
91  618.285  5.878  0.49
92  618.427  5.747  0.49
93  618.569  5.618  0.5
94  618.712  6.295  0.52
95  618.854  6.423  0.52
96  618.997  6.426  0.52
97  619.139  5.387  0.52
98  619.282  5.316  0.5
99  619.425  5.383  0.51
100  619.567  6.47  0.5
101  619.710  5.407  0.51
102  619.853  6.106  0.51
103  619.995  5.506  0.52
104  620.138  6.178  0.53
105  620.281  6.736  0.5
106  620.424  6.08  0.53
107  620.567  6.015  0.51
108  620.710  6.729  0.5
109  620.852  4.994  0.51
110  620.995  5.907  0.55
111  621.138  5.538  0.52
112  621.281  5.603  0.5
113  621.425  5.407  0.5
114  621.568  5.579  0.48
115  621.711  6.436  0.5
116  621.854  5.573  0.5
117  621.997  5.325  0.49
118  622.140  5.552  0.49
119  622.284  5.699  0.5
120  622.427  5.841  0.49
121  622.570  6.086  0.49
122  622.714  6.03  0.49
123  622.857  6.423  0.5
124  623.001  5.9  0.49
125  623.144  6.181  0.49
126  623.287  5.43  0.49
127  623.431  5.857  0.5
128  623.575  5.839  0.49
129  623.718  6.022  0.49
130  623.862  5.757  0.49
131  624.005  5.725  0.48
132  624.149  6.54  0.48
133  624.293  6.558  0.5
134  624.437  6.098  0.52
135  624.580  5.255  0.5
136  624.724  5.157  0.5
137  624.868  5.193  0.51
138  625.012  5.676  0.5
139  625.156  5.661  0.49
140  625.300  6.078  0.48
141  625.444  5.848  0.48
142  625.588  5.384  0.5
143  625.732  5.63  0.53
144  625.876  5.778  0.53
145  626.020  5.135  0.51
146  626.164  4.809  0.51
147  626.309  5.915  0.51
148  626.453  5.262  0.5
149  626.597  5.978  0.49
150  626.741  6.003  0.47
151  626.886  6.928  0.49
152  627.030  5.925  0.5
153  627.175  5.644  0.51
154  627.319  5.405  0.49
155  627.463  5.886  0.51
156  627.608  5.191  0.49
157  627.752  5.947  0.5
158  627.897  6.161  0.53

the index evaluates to 0.04 nm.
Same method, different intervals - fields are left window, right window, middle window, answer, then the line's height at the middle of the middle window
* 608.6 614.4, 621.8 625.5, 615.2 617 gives 0.042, 5.99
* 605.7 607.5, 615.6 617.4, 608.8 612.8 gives -0.034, 6.13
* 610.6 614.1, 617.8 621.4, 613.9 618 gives 0.039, 5.95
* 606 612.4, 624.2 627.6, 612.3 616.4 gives 0.086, 6.03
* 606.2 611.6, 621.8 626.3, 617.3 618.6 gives 0.008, 5.92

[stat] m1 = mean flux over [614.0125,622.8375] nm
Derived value 5.87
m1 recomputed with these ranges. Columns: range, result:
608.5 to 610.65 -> 6.25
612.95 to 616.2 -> 5.94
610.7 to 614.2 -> 6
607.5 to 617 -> 6.02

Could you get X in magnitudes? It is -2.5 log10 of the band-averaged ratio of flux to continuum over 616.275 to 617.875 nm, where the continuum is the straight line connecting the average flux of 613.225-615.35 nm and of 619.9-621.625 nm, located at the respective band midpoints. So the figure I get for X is 0.01 mag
